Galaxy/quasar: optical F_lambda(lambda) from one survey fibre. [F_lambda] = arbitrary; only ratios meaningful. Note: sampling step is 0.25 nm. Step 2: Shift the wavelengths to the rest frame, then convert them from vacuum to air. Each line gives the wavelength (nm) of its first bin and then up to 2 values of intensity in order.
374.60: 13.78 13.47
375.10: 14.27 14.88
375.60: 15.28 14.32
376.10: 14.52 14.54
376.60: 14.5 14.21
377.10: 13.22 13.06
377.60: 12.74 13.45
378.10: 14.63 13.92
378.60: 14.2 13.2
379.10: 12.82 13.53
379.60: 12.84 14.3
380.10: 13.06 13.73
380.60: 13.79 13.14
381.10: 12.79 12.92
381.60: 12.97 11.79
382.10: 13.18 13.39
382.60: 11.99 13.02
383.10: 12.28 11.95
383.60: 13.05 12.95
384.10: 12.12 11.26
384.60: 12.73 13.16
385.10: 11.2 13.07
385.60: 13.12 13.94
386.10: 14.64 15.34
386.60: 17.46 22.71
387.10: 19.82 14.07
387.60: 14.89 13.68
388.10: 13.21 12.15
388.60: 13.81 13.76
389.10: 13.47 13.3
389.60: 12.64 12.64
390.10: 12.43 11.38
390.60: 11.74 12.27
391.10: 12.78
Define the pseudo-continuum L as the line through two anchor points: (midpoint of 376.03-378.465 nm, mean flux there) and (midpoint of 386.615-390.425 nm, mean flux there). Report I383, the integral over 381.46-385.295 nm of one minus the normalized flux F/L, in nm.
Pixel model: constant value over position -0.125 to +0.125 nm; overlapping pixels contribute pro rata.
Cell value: 0.45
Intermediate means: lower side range 13.9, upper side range 14.4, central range 12.5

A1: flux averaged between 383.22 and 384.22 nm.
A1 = 12.5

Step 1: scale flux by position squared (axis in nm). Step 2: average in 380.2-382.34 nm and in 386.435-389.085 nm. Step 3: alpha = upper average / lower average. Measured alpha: 1.2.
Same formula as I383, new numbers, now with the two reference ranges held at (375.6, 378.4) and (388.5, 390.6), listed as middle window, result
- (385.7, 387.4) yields -0.49 nm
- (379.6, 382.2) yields 0.09 nm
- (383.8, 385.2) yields 0.11 nm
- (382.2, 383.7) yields 0.09 nm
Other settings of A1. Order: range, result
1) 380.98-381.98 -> 12.6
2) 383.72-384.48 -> 12.1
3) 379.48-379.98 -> 13.6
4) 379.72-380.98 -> 13.6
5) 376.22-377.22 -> 14.1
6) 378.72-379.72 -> 13.1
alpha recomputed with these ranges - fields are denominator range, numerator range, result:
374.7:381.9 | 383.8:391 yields 1.06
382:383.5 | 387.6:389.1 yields 1.10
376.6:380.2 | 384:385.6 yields 0.94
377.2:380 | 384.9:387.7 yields 1.19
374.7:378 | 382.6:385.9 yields 0.93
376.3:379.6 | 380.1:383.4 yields 0.96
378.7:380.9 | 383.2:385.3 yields 0.94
